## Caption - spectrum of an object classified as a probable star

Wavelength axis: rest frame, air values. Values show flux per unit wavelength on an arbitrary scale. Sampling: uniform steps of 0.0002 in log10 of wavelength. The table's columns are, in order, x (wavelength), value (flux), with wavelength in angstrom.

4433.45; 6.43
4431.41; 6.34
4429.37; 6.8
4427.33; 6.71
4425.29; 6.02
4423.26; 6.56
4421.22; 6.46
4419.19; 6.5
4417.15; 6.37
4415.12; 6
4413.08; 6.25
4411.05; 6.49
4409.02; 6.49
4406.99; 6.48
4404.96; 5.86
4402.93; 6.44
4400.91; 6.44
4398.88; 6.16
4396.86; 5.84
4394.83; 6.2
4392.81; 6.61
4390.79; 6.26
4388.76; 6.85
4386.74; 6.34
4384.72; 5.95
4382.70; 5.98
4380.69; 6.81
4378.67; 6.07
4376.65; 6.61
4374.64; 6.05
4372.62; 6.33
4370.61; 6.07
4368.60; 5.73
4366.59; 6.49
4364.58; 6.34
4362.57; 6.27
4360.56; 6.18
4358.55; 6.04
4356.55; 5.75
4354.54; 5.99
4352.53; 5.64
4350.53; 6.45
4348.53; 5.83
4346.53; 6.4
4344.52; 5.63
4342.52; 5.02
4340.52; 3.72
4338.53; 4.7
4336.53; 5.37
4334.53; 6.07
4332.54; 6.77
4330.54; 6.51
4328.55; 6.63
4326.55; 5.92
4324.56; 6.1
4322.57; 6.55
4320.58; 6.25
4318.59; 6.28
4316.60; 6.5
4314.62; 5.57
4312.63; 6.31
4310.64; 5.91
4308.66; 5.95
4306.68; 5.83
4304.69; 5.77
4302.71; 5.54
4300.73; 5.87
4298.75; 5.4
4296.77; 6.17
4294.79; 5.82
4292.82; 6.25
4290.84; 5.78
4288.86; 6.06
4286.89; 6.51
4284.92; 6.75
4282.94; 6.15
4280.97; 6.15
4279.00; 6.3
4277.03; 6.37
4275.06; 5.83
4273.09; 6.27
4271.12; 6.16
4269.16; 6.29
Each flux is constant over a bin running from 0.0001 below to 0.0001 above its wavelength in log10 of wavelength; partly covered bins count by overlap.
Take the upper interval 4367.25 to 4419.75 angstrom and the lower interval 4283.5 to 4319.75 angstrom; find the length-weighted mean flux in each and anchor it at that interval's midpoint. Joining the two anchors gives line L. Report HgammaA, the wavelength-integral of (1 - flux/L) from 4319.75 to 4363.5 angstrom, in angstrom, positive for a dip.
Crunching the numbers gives 1.7 angstrom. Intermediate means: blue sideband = 6.02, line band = 5.9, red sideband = 6.28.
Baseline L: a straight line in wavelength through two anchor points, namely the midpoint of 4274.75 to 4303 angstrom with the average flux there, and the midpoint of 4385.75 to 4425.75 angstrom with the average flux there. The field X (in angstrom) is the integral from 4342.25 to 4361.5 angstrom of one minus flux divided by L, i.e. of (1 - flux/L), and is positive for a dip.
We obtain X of 0.91 angstrom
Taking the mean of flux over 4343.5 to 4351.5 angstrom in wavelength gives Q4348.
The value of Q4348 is 6.07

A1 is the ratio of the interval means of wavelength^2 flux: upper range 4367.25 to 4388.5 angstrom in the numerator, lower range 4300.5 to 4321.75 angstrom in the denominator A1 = 1.07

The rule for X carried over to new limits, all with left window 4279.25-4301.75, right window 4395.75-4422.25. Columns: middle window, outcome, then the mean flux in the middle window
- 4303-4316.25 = 0.5 angstrom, 5.9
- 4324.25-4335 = -0.4 angstrom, 6.36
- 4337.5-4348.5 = 1.8 angstrom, 5.16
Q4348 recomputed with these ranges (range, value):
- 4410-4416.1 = 6.24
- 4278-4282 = 6.23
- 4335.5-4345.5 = 4.89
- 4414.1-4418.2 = 6.18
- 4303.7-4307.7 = 5.8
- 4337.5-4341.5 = 4.23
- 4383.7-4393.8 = 6.4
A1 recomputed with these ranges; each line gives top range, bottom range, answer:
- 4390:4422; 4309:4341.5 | 1.10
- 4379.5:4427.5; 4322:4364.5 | 1.11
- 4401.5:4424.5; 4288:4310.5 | 1.14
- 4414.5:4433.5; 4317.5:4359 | 1.14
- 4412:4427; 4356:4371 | 1.06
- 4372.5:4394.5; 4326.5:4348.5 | 1.14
